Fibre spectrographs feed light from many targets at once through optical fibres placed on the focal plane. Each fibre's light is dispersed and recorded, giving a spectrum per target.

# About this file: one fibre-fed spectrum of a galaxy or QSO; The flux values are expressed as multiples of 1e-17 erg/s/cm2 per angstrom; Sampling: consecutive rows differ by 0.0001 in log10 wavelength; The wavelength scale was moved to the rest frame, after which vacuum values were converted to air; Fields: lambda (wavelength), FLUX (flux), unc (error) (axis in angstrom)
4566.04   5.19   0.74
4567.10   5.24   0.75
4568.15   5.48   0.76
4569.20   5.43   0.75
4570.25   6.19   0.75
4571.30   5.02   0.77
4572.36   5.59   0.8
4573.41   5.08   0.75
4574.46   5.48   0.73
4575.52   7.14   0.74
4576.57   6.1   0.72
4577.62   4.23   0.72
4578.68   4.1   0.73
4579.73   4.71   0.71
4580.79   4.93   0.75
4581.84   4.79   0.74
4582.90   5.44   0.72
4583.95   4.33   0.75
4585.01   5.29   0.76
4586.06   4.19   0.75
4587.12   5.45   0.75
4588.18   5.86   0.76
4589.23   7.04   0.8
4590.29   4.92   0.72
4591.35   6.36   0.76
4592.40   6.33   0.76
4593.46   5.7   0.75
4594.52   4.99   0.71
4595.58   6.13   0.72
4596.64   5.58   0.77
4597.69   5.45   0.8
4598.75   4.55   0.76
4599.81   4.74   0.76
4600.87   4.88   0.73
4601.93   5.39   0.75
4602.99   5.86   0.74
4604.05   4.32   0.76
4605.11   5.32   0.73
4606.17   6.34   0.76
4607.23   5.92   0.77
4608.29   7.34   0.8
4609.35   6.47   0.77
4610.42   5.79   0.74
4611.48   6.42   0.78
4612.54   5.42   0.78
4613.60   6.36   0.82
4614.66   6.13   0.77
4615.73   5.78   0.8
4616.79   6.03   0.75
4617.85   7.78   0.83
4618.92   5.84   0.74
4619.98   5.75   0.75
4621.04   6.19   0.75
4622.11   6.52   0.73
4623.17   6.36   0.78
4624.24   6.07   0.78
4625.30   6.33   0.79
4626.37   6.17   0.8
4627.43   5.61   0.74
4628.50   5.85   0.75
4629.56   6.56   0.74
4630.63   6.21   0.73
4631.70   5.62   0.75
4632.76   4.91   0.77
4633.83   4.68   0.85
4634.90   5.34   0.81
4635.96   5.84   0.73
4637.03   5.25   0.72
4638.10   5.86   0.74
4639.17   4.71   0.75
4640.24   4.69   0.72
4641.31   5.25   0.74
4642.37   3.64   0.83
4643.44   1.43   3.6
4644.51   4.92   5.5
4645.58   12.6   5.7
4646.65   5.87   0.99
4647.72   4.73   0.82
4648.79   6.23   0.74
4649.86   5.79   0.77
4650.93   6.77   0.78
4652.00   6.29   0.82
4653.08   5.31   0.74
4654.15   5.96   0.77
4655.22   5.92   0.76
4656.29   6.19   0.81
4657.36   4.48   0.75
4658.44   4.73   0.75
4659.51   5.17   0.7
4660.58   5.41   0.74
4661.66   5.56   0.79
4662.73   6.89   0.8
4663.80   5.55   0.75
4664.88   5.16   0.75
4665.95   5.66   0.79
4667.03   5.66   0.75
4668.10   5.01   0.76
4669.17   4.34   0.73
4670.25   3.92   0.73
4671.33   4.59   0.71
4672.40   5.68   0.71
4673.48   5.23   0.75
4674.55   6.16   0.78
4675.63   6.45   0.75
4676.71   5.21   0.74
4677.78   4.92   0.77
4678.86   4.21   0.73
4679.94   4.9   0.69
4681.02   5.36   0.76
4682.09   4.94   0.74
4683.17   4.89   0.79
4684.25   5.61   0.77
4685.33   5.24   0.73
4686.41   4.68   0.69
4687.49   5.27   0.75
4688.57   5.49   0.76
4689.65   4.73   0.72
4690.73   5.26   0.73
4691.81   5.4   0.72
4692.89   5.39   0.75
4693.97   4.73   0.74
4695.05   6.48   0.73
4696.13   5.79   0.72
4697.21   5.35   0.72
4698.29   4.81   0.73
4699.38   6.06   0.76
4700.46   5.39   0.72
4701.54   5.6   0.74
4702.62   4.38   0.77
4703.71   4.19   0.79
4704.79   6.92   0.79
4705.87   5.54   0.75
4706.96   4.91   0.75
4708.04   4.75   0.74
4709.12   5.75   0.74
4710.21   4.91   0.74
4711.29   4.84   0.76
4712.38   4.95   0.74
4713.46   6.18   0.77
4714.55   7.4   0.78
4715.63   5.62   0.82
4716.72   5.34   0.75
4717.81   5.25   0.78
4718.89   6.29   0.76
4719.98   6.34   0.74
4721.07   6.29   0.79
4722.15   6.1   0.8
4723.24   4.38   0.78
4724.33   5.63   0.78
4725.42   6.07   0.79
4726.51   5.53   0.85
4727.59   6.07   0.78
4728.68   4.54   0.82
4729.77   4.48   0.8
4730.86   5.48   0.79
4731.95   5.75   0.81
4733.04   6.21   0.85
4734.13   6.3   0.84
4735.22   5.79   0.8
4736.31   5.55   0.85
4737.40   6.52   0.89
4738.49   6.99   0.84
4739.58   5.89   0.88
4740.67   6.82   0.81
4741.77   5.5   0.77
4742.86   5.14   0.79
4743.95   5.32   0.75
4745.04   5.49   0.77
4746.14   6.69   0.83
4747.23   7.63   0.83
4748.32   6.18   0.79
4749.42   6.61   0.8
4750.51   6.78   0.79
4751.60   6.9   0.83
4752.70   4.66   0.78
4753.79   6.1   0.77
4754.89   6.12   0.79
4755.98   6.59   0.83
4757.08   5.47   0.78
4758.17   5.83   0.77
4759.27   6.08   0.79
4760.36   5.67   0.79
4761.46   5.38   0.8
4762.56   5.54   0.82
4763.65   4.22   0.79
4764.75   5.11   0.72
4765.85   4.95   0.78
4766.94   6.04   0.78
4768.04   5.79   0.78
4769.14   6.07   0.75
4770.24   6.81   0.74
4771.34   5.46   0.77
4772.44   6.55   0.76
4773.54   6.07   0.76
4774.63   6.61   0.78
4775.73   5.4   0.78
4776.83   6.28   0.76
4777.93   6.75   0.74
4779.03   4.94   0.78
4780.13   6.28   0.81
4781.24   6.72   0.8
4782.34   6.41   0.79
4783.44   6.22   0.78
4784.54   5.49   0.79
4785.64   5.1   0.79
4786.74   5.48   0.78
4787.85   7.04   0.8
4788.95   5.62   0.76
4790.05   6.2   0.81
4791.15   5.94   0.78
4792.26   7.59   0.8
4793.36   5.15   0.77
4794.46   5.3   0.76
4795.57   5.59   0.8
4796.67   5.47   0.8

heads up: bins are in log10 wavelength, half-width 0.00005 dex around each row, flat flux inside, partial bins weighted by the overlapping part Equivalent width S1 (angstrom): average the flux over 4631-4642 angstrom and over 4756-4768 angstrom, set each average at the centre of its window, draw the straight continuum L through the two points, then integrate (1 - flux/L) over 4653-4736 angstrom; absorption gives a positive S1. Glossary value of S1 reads -1.2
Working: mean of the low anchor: 5.21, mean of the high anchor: 5.5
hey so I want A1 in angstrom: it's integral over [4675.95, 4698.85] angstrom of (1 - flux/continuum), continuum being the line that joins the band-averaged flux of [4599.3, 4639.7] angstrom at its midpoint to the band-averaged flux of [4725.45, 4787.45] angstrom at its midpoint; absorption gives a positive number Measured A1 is 2.7 angstrom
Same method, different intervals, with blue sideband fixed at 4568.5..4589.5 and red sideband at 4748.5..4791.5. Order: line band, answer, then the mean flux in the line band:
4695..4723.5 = 0.9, 5.54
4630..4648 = 0.3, 5.4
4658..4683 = 1.6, 5.25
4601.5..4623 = -2.6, 6.06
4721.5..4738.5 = 0.4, 5.68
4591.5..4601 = -0.1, 5.43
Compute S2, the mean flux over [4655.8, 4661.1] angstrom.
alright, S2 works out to 5.19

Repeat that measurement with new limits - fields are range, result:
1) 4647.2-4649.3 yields 5.48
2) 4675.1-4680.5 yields 5.13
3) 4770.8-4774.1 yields 6.04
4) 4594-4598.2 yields 5.55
